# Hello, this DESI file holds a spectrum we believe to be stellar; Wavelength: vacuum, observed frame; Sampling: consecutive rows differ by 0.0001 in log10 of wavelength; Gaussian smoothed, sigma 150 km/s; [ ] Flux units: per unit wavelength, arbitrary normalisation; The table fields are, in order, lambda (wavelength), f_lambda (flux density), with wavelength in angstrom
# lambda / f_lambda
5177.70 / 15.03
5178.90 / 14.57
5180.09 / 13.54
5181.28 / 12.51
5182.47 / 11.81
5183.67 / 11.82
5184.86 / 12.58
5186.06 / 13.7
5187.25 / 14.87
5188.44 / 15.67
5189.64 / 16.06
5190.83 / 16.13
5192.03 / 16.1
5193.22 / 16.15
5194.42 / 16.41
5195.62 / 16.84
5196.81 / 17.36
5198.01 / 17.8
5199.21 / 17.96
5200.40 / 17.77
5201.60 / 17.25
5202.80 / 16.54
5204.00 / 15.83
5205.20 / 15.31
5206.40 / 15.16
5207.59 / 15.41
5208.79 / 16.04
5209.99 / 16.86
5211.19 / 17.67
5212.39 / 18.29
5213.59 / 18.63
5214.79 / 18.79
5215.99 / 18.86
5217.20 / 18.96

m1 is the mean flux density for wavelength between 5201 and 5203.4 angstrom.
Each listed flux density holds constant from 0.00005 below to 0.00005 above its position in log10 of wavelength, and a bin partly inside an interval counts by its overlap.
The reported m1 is 16.9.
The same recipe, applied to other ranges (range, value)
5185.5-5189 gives 14.8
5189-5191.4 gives 16.1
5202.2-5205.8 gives 15.9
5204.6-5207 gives 15.3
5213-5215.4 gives 18.7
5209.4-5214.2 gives 17.9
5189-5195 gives 16.2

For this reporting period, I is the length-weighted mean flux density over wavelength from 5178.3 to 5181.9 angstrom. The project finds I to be 13.5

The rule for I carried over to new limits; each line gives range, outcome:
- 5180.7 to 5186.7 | 12.5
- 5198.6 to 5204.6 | 17.1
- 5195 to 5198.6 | 17.3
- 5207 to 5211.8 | 16.5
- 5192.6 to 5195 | 16.3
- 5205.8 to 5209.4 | 15.6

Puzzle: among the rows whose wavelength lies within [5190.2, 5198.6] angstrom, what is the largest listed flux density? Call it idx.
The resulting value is 17.8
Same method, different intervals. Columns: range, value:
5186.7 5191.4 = 16.13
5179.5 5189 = 15.67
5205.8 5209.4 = 16.04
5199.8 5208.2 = 17.77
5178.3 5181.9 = 14.57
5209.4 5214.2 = 18.63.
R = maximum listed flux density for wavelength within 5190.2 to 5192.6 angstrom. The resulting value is 16.13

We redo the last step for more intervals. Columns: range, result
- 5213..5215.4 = 18.79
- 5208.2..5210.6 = 16.86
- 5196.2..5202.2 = 17.96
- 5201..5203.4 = 17.25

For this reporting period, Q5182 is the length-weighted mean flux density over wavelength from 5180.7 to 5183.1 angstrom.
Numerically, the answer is 12.1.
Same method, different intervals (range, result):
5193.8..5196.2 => 16.6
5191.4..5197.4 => 16.6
